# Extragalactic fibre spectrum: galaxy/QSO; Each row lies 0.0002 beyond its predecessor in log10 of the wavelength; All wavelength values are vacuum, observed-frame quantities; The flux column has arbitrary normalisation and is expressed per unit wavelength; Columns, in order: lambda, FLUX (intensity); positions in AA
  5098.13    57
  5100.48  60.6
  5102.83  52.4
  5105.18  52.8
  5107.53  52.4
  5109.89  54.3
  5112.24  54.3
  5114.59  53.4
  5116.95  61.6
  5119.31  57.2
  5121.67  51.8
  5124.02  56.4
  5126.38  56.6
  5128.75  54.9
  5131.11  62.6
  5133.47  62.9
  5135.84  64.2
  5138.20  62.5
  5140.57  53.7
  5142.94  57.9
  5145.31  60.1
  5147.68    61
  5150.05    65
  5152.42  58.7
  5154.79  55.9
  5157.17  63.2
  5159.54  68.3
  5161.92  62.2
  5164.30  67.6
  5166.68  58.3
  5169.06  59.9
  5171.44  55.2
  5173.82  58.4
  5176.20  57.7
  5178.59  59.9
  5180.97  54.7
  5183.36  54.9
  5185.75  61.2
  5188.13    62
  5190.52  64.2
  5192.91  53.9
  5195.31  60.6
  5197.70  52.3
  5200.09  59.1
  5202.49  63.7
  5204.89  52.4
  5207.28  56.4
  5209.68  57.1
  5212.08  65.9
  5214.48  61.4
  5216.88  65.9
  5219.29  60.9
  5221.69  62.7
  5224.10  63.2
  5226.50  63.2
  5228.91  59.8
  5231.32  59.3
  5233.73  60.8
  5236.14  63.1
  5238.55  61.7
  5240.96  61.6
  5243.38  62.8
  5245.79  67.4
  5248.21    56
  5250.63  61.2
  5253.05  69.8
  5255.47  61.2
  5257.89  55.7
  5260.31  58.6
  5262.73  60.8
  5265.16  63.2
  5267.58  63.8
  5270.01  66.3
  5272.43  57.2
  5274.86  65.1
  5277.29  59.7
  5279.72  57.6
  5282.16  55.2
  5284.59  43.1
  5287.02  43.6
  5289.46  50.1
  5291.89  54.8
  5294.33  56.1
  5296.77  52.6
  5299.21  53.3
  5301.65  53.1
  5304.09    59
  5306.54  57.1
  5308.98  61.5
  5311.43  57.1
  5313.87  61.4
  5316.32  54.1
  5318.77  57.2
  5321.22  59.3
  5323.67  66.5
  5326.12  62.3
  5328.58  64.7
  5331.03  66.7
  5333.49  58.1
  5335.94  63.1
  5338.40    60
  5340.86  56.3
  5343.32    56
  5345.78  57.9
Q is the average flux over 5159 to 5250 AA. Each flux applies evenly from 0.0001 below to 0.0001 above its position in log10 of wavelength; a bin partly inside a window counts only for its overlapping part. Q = 60.4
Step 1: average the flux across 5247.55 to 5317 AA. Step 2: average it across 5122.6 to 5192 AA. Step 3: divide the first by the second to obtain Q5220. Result 0.96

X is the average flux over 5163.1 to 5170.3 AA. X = 61.9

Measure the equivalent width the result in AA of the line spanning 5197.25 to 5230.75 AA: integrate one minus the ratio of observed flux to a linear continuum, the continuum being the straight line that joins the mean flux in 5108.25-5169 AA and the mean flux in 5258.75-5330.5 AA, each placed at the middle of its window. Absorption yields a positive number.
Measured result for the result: -1.1 AA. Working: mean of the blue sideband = 59.3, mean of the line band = 60.4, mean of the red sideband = 57.8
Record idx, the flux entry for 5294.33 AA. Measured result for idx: 56.1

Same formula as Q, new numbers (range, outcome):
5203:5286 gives 60.6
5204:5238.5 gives 61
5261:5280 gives 61.8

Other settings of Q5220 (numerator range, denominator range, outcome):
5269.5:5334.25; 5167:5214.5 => 0.98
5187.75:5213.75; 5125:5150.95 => 0.98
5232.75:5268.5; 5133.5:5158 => 1.03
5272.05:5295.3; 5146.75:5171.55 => 0.88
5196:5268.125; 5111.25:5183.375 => 1.03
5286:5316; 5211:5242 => 0.88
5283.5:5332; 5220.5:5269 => 0.92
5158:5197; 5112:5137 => 1.03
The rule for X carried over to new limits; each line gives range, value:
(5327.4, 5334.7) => 63.2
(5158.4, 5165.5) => 65.9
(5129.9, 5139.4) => 63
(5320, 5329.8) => 63.2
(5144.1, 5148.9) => 60.6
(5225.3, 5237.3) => 61.2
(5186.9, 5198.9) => 58.6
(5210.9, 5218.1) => 64.4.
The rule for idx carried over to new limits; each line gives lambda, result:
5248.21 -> 56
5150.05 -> 65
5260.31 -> 58.6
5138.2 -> 62.5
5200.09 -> 59.1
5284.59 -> 43.1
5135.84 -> 64.2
